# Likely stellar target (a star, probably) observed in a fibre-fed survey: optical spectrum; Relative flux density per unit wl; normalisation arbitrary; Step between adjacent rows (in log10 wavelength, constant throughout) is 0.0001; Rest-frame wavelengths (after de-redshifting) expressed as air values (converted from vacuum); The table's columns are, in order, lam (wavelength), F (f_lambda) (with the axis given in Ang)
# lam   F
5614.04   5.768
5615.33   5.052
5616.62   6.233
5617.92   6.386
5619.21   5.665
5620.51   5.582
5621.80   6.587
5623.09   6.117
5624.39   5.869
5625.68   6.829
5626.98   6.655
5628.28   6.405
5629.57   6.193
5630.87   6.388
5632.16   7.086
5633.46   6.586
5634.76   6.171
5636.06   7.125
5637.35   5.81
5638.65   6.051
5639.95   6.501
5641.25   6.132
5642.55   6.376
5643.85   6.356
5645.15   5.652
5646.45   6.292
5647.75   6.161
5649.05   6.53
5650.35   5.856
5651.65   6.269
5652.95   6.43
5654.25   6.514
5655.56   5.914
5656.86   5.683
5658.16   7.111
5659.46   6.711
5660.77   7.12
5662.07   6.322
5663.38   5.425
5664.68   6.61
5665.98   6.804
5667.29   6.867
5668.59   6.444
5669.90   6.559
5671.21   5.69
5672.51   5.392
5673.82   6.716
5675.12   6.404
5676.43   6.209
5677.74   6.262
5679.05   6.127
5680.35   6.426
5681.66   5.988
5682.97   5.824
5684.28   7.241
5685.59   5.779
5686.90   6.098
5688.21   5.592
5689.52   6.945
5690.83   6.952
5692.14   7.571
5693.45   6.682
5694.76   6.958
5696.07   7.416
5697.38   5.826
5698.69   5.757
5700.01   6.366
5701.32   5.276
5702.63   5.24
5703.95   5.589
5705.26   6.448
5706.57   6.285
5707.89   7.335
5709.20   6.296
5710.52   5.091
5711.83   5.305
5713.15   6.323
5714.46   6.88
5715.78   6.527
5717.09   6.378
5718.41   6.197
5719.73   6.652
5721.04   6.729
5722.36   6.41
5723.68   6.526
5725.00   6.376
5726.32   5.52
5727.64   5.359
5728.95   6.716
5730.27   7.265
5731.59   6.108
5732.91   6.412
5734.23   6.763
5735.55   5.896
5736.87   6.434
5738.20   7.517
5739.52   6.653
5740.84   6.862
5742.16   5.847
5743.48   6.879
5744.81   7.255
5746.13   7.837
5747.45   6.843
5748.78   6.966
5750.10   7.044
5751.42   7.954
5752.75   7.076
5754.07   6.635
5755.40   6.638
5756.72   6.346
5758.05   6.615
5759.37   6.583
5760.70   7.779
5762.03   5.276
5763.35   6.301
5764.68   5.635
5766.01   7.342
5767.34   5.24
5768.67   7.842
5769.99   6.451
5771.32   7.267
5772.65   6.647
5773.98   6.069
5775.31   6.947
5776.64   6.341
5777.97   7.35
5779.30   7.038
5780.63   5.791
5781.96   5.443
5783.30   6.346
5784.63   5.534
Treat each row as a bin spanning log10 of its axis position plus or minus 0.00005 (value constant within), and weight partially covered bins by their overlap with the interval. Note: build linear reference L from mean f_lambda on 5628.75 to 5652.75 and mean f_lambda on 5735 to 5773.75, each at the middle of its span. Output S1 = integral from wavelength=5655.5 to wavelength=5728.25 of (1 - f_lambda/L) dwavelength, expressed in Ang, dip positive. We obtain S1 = 2.3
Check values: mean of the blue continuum 6.31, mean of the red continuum 6.74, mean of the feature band 6.3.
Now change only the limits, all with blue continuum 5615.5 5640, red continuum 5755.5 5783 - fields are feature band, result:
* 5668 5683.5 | 0.49 Ang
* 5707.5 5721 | 0.28 Ang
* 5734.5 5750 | -0.84 Ang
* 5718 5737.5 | 0.28 Ang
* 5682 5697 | -0.51 Ang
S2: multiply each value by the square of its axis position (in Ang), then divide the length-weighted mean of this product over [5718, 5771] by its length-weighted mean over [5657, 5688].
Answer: 1.07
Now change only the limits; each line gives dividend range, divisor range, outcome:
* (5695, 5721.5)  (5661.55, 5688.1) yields 1.01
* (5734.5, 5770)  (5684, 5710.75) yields 1.09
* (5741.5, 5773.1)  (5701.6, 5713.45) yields 1.16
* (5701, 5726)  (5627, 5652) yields 1.01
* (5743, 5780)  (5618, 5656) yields 1.13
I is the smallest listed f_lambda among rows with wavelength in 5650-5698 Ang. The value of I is 5.392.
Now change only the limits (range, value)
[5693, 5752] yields 5.091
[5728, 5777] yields 5.24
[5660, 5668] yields 5.425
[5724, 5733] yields 5.359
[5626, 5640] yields 5.81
